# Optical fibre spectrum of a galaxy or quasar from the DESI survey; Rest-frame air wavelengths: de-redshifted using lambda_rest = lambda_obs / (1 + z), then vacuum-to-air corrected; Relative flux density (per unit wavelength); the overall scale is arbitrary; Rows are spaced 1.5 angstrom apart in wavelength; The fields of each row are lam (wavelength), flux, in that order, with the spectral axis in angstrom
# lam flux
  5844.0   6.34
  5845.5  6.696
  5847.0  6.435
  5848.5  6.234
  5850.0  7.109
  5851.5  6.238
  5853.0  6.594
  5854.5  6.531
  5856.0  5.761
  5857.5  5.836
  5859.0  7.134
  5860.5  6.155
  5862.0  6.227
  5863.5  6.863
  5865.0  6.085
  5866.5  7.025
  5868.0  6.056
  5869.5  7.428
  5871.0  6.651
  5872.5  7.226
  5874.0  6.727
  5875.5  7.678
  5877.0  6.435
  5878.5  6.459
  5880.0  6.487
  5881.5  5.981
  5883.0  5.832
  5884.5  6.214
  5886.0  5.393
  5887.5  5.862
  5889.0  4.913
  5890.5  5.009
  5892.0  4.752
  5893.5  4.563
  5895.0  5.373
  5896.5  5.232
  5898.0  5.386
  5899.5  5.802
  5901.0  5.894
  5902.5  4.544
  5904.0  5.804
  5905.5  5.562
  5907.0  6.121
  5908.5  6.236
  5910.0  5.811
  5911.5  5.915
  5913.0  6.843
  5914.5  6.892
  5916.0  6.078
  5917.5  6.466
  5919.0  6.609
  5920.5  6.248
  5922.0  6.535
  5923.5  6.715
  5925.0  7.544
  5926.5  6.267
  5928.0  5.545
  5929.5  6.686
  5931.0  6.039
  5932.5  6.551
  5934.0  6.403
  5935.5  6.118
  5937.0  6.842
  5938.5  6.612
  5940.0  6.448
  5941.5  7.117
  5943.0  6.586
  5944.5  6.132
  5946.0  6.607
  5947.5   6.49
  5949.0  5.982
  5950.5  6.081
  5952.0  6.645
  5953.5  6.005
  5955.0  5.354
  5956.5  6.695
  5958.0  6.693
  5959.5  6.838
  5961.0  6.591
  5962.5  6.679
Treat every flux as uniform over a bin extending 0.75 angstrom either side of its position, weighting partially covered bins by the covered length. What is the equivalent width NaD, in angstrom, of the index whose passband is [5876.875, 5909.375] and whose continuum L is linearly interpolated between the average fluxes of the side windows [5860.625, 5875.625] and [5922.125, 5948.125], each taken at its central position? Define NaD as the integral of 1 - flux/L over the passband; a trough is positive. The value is 5.1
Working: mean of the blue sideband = 6.73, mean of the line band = 5.61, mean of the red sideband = 6.51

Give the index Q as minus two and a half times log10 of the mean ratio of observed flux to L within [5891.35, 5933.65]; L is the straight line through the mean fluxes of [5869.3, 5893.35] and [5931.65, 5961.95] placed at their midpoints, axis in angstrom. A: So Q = 0.05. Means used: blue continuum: 6.12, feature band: 6.01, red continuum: 6.44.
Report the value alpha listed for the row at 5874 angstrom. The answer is 6.727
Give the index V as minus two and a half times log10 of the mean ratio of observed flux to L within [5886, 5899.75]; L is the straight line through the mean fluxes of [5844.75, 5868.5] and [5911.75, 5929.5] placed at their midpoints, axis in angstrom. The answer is 0.24 mag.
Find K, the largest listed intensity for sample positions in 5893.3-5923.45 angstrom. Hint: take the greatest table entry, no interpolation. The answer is 6.892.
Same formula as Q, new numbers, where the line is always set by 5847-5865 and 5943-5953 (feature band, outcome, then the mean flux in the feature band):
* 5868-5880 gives -0.08 mag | 6.86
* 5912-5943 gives -0.03 mag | 6.52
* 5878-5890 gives 0.09 mag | 5.86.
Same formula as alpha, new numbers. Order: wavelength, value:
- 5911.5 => 5.915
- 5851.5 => 6.238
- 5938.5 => 6.612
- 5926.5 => 6.267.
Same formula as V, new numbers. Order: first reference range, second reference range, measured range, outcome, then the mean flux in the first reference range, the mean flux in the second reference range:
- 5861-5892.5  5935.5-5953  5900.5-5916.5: 0.07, 6.26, 6.48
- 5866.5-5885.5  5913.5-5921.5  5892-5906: 0.22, 6.6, 6.47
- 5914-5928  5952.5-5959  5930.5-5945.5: -0.02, 6.53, 6.23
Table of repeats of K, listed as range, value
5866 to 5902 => 7.678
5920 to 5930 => 7.544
